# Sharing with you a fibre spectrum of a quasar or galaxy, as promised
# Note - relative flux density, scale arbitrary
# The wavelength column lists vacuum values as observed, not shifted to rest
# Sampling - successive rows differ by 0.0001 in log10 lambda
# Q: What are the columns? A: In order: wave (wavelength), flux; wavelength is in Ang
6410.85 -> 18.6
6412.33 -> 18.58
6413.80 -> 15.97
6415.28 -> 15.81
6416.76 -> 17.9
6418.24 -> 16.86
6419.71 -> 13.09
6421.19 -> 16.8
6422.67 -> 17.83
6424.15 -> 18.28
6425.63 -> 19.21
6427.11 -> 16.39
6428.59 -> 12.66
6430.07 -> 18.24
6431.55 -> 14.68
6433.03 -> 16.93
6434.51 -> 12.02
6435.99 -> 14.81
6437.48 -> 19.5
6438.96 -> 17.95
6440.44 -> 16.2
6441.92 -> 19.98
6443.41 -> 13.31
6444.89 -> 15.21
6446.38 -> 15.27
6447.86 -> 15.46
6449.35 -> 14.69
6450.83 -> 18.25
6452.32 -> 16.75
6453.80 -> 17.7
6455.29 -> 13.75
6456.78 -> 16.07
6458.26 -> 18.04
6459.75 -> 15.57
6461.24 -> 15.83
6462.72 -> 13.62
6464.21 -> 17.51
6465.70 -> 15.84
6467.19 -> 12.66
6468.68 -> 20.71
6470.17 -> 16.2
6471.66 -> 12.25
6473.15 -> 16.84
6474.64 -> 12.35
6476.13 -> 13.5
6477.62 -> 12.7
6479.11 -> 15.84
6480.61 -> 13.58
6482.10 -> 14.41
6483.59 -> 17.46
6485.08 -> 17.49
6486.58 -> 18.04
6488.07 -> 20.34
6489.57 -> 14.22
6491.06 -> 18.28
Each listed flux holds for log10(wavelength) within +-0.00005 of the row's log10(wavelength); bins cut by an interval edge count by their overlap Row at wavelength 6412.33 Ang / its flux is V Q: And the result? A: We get 18.58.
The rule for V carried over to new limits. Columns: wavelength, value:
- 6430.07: 18.24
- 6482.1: 14.41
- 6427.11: 16.39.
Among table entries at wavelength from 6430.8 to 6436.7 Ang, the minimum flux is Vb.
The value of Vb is 12.02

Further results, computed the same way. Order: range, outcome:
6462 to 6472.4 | 12.25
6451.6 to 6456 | 13.75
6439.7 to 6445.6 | 13.31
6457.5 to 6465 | 13.62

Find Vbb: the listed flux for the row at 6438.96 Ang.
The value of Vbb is 17.95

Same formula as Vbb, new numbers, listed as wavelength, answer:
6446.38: 15.27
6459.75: 15.57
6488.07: 20.34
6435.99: 14.81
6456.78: 16.07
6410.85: 18.6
